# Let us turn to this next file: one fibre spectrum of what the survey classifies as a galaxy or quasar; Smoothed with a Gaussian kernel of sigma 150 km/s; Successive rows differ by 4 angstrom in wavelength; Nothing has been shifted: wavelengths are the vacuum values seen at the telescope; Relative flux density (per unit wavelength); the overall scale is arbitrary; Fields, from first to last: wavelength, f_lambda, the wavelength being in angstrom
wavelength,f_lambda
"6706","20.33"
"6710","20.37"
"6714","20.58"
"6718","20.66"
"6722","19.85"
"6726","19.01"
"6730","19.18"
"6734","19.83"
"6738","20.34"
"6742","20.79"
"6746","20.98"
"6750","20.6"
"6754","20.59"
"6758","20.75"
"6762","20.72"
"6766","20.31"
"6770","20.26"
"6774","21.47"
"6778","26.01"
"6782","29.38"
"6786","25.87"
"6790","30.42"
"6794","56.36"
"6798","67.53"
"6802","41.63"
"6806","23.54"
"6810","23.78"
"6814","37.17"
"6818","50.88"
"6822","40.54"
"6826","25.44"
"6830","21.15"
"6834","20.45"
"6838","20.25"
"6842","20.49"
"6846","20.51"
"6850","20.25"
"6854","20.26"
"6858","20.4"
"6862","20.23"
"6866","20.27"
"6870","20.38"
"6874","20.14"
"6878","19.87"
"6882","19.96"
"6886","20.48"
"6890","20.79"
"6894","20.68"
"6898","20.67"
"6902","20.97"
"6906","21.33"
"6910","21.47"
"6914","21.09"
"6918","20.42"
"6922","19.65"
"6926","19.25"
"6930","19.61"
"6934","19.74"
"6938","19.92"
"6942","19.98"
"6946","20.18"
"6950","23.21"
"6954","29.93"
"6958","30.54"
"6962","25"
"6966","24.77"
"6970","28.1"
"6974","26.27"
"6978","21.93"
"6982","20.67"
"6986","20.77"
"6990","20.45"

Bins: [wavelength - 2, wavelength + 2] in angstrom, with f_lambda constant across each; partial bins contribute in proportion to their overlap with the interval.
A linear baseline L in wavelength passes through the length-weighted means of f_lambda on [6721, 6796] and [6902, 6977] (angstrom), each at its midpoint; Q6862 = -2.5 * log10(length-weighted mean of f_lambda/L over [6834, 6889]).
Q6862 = 0.15 mag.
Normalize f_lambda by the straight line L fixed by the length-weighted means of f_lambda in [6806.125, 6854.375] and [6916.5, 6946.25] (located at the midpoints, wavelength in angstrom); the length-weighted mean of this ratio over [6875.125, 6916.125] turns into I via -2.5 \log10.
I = 0.08 mag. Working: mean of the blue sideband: 26.9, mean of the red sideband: 19.8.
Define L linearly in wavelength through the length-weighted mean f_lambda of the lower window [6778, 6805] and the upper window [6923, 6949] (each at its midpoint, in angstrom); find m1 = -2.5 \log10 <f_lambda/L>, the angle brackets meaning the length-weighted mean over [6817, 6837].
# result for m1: 0.17 mag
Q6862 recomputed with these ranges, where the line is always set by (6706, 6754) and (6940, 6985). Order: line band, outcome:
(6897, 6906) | 0.12 mag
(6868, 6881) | 0.14 mag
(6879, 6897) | 0.13 mag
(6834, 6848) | 0.09 mag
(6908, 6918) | 0.12 mag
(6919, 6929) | 0.21 mag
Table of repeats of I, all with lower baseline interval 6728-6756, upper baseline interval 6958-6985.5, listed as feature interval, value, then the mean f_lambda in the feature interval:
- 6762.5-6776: 0.008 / 20.7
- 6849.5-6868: 0.115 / 20.3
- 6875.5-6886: 0.149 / 20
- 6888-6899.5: 0.124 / 20.7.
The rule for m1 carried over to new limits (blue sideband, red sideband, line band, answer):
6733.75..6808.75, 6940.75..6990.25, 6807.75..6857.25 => 0.008 mag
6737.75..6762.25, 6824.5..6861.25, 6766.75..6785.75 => -0.164 mag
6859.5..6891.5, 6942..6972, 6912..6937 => 0.174 mag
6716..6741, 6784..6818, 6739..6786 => 0.282 mag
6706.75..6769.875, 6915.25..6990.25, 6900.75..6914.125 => 0.047 mag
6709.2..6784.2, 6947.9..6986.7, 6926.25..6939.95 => 0.242 mag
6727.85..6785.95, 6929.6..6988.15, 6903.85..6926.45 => 0.122 mag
